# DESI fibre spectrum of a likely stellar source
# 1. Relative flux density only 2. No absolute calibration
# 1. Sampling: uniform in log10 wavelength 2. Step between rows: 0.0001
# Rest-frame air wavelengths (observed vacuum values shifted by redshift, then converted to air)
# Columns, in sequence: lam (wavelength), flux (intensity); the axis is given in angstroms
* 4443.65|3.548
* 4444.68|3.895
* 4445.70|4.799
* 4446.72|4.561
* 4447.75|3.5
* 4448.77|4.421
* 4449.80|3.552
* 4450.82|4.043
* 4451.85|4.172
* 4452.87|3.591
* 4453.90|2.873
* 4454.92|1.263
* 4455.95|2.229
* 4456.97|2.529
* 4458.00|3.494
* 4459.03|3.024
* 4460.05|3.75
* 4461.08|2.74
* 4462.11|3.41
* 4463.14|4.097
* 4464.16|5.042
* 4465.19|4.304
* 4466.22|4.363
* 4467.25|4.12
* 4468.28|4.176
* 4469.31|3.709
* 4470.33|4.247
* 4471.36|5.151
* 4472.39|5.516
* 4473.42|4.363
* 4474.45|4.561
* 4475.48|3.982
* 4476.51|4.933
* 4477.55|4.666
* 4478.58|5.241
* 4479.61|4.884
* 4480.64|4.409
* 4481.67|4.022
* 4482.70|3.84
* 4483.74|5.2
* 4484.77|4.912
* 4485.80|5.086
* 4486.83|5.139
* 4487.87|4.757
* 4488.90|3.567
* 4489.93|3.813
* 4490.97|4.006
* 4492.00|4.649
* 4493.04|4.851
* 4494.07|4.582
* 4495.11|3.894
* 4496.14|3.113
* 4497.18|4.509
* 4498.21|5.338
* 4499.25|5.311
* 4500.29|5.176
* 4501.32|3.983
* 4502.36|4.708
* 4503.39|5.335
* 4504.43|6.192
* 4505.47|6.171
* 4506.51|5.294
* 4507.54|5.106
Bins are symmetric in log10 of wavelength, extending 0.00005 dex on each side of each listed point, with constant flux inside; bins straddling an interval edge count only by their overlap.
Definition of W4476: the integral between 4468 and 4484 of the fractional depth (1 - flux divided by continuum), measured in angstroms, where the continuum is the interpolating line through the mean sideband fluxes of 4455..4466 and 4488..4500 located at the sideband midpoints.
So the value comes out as -2.96 angstroms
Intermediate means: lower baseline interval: 3.4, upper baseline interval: 4.36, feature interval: 4.55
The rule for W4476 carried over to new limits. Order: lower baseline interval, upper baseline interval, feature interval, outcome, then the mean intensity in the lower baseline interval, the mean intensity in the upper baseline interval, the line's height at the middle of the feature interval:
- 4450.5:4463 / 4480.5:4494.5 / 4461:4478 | -3.1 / 3.11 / 4.49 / 3.68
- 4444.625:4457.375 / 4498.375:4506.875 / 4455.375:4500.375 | 1.4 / 3.49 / 5.27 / 4.42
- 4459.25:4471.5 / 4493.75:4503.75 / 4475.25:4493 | -0.9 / 4.04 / 4.58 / 4.34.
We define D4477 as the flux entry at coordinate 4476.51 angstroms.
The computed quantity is 4.933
